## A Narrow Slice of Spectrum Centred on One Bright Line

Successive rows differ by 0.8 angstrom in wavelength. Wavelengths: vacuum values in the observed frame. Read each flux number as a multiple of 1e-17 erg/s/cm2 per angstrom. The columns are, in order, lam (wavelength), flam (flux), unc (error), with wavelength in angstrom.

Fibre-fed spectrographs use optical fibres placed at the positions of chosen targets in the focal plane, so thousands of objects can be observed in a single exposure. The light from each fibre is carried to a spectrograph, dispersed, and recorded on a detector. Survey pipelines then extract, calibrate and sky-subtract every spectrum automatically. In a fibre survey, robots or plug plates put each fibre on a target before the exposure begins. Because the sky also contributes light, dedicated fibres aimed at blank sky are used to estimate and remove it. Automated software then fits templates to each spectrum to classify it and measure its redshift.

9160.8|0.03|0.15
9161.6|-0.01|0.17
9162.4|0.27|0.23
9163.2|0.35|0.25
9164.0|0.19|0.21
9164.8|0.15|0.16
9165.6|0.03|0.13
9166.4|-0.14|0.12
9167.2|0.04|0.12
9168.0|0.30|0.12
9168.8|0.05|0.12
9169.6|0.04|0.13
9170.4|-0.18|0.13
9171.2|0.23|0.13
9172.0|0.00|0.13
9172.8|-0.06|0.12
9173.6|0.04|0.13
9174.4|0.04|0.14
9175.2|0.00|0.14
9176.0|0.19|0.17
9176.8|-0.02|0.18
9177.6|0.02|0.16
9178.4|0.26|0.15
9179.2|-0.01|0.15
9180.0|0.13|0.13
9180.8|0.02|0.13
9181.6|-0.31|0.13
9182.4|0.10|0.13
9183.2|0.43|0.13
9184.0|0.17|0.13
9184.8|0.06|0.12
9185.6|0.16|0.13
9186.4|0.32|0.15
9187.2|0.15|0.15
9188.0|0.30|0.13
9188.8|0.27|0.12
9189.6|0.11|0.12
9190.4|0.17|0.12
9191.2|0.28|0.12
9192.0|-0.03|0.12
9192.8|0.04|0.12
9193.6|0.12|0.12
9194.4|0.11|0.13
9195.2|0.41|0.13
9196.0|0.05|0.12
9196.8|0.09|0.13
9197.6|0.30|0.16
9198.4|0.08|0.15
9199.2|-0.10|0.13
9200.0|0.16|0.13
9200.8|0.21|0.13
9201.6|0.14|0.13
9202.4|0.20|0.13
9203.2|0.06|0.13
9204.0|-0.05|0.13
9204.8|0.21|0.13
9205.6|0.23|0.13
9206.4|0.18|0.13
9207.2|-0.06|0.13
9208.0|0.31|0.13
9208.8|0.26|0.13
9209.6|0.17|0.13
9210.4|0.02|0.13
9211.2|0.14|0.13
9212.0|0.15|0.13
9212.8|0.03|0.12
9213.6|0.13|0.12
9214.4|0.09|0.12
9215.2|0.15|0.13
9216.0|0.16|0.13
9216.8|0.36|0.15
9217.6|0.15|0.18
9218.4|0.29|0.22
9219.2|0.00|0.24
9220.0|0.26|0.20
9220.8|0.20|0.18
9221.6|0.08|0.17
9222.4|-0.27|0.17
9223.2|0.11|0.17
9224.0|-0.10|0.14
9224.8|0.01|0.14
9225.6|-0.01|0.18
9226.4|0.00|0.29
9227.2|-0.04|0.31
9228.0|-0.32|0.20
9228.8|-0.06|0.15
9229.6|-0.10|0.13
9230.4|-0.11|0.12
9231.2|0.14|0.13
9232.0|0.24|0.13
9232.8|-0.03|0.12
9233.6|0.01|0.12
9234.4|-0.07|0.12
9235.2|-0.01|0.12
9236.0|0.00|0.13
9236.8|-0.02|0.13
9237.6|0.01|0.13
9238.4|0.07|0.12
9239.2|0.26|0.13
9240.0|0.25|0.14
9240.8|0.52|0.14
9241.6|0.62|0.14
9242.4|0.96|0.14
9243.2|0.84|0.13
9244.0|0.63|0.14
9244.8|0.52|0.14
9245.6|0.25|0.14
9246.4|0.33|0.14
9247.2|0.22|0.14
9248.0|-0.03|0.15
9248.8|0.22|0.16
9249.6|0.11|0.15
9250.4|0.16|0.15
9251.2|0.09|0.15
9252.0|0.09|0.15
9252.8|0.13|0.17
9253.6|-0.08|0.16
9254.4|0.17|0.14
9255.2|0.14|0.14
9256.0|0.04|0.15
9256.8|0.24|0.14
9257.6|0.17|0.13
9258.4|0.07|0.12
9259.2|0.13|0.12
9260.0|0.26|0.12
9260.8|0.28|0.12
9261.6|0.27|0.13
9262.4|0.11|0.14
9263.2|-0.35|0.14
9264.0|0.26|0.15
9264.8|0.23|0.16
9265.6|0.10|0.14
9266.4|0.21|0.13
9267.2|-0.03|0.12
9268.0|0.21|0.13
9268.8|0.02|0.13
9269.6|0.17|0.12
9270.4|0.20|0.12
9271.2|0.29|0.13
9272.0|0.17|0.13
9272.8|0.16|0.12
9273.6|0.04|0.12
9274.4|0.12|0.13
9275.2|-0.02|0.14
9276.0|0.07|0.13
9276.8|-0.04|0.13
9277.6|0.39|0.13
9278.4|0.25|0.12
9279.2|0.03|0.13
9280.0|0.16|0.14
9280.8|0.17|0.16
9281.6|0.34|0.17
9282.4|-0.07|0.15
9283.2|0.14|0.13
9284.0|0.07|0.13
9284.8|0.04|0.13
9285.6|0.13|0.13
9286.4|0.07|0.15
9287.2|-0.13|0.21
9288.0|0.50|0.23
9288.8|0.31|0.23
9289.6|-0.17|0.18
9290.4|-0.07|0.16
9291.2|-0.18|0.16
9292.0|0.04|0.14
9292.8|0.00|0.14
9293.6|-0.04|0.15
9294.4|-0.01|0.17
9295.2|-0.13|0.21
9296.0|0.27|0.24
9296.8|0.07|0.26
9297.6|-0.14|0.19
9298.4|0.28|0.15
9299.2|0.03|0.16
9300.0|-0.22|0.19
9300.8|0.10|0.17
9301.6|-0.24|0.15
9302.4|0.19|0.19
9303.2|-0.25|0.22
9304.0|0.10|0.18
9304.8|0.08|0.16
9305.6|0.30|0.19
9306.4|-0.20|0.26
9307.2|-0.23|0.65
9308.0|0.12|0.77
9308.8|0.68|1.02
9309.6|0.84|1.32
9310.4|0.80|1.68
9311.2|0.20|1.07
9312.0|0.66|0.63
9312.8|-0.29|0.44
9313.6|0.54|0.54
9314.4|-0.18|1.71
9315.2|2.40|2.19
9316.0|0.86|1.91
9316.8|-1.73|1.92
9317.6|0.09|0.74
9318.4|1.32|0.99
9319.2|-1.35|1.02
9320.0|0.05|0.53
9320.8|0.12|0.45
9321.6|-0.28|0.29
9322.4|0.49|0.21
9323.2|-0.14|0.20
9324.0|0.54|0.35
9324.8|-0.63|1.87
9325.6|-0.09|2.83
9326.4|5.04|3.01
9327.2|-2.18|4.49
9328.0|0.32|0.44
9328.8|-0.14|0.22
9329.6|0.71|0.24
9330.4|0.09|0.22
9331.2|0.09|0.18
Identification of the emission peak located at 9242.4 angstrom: H-beta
